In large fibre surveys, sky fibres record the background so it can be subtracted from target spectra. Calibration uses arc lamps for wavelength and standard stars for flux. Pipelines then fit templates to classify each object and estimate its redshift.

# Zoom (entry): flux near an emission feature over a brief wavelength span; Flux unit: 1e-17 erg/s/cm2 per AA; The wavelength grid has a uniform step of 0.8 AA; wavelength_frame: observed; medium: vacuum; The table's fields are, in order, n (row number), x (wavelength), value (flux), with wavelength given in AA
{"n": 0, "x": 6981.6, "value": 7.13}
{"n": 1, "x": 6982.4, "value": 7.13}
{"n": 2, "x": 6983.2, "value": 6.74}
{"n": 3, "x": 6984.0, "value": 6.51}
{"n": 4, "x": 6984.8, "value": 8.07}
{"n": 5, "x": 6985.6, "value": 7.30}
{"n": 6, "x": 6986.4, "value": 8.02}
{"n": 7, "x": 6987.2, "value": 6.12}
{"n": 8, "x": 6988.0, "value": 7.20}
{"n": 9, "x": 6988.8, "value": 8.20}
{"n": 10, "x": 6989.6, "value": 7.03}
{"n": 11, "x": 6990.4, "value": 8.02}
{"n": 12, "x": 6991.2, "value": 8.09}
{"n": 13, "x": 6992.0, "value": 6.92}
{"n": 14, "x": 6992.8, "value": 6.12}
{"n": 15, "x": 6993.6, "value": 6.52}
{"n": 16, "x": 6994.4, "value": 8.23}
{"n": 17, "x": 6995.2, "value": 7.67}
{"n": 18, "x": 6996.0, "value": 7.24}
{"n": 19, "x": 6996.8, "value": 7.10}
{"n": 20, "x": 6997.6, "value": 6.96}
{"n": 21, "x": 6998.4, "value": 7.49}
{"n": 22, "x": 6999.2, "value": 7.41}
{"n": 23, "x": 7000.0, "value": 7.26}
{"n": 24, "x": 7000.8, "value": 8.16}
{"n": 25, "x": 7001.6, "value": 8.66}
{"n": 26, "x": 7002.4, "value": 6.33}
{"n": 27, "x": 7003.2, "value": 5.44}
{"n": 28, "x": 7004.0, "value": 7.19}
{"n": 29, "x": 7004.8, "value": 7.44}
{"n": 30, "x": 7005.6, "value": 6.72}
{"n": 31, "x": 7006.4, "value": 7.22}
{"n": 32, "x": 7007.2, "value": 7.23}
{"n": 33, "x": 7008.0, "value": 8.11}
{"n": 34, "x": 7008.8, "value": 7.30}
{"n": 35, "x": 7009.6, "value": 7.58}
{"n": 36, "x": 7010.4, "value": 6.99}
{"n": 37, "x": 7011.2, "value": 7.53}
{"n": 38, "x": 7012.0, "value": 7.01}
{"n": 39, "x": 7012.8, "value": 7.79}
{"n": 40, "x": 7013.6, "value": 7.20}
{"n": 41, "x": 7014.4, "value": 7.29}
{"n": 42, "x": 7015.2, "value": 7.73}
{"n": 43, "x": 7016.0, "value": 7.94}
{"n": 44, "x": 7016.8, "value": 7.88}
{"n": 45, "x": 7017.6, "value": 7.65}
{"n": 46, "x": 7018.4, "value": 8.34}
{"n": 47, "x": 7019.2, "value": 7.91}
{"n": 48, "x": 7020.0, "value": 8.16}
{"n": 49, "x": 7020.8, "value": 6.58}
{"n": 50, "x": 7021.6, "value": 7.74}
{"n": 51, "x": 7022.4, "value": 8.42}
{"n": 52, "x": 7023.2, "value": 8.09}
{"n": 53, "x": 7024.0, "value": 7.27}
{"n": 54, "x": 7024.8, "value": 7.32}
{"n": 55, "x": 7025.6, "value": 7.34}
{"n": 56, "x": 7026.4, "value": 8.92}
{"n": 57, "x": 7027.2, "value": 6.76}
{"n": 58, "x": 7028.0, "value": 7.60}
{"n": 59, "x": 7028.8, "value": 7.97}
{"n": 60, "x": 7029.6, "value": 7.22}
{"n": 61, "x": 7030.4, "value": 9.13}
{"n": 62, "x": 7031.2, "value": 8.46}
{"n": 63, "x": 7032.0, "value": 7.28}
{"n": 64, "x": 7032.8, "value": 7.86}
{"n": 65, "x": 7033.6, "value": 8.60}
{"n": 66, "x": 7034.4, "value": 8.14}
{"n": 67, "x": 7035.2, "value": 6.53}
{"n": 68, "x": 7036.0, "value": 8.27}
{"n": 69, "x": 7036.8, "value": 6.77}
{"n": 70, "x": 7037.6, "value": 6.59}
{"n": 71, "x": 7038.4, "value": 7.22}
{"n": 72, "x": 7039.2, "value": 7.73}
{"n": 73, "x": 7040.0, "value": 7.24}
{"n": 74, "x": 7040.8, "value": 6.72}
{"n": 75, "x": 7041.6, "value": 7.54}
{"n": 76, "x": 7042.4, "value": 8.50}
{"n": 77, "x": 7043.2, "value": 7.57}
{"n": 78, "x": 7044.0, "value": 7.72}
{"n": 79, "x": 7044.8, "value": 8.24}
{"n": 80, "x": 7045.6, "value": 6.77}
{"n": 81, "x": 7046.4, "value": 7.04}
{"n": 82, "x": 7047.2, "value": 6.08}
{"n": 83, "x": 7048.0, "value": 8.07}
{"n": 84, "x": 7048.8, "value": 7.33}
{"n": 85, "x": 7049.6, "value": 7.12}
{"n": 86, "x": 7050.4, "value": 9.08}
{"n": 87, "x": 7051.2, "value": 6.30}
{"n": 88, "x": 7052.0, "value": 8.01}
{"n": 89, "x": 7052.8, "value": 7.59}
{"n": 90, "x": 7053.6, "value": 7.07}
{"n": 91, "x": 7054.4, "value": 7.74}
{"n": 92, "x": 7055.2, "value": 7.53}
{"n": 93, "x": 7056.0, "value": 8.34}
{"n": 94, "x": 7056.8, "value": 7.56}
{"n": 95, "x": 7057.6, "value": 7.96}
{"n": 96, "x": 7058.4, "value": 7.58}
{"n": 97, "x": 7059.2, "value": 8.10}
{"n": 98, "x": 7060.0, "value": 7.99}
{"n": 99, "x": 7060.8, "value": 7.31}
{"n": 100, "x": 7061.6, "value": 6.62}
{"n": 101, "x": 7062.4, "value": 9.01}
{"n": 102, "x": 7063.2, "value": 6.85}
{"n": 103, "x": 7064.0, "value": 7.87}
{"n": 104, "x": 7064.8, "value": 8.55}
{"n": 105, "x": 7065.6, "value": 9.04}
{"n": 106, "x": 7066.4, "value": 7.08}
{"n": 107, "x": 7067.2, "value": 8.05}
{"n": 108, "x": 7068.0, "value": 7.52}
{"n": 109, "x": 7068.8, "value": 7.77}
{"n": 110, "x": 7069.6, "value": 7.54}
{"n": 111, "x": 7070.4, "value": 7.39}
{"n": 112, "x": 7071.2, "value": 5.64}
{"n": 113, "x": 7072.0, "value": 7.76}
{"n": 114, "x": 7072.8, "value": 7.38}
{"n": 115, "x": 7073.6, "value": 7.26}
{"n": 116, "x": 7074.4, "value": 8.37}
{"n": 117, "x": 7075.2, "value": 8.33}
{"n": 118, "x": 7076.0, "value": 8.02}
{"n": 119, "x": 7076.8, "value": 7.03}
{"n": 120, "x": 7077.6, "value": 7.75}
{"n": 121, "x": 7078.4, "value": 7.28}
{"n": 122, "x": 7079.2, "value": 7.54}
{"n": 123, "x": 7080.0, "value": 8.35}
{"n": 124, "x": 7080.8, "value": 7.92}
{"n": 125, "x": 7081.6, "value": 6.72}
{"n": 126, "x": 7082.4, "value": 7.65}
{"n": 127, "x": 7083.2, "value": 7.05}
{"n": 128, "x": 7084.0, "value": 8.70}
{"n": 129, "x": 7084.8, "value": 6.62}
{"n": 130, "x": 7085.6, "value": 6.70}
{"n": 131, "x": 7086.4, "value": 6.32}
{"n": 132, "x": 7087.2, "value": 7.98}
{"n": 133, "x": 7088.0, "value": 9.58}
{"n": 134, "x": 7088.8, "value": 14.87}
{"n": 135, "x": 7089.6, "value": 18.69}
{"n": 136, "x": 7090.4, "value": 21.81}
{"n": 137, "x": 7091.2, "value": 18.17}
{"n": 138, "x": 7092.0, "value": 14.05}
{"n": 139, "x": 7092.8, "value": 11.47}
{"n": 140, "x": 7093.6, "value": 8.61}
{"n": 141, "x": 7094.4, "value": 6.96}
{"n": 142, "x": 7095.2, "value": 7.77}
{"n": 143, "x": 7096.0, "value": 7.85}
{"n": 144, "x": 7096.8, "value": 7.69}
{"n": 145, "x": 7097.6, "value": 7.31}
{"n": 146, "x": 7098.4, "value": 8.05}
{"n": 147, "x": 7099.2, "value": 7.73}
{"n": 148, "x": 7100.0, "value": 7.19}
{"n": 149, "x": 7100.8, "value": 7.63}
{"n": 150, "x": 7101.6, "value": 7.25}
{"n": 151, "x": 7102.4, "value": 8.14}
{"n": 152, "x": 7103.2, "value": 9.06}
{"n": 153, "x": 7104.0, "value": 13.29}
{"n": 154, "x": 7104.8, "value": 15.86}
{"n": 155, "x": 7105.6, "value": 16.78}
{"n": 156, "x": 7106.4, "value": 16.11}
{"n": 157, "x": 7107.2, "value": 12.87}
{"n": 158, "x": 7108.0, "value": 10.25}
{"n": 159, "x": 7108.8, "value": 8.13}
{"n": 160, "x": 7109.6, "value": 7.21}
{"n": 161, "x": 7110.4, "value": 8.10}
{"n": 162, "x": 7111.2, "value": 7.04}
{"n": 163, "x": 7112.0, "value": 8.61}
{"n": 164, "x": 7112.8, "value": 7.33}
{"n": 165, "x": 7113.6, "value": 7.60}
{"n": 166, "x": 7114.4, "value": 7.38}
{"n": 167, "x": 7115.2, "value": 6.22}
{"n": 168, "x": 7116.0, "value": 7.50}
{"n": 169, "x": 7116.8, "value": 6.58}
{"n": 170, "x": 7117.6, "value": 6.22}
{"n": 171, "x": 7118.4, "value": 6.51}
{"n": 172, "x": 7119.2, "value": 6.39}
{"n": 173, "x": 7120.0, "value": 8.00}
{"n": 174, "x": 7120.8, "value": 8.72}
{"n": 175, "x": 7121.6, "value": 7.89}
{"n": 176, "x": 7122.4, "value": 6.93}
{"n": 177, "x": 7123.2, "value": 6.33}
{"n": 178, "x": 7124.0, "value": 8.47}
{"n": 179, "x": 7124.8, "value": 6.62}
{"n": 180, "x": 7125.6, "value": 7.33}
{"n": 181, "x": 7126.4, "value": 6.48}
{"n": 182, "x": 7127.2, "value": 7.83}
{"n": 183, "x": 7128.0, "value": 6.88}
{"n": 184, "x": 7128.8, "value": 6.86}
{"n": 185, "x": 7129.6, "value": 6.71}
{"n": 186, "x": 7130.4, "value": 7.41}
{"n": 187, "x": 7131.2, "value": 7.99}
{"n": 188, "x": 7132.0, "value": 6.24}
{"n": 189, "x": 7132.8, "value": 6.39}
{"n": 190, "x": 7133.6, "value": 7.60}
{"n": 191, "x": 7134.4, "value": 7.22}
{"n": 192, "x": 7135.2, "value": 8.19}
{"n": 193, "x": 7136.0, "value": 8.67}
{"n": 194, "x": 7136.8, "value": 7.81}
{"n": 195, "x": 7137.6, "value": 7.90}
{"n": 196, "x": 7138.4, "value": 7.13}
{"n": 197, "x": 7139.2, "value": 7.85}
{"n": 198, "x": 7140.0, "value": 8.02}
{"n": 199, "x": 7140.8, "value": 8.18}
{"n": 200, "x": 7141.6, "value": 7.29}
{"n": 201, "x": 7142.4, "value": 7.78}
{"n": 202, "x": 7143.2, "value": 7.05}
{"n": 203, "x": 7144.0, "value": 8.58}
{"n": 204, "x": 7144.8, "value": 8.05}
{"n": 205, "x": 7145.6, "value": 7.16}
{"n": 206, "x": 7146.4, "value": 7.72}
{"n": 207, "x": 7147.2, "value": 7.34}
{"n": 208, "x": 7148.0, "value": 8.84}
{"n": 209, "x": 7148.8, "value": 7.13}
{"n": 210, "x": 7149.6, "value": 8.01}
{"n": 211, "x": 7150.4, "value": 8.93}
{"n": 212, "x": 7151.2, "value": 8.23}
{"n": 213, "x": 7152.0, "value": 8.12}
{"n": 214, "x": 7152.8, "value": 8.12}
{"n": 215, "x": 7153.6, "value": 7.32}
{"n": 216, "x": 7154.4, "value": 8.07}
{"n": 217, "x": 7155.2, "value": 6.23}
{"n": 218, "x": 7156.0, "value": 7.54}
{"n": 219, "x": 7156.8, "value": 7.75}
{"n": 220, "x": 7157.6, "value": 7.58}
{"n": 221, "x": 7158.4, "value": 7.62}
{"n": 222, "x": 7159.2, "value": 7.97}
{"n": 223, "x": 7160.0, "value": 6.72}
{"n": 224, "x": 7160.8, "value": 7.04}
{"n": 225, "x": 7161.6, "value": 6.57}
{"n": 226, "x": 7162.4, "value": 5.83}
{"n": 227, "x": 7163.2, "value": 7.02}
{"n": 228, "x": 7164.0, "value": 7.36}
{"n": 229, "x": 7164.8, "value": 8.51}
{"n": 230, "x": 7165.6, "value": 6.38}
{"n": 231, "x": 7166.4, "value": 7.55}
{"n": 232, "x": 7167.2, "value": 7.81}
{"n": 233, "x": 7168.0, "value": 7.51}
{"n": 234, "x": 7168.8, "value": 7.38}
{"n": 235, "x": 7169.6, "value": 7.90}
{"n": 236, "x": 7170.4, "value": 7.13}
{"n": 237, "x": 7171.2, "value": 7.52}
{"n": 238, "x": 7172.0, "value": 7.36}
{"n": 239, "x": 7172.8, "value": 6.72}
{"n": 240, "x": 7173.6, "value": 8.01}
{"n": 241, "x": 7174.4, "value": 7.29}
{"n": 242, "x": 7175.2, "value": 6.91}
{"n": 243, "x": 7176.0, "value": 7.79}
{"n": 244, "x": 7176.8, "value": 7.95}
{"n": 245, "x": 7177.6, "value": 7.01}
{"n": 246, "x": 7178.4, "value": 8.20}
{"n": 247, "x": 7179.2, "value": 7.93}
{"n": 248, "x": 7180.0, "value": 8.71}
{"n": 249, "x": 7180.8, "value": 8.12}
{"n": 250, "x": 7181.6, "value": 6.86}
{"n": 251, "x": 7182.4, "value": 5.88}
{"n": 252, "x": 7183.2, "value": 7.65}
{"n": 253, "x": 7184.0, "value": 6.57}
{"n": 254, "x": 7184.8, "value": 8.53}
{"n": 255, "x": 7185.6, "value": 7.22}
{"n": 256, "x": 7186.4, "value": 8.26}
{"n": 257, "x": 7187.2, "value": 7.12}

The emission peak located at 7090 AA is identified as [S II]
